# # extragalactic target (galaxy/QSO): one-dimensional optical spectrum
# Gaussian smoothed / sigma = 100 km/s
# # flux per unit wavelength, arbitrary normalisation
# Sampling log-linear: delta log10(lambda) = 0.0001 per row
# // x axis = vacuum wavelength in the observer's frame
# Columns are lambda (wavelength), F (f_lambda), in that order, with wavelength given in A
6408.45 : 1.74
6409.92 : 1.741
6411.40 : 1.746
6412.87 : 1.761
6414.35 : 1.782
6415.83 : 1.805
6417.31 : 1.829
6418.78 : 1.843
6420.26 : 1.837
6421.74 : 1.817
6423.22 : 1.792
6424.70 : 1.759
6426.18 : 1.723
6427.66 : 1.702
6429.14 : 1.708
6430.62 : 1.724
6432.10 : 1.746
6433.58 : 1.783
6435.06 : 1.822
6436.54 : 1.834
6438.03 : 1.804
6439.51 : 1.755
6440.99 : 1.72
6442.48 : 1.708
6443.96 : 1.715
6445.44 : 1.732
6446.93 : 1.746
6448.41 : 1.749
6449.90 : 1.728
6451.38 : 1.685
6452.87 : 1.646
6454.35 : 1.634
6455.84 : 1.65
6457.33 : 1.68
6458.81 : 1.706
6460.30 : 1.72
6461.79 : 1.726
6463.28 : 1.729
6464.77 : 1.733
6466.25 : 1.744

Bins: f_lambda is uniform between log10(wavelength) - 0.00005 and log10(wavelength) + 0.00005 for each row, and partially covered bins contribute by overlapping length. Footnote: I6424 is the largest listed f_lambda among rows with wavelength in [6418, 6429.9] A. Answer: 1.843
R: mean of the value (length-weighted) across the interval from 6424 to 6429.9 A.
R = 1.72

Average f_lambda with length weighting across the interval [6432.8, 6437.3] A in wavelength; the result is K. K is 1.81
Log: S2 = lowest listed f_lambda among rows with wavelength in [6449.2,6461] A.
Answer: 1.634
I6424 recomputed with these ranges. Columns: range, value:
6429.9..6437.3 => 1.834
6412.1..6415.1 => 1.782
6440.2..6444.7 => 1.72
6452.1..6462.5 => 1.726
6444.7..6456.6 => 1.749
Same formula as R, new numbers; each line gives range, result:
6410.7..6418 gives 1.78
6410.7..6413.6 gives 1.76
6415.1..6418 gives 1.82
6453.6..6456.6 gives 1.64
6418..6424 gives 1.82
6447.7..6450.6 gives 1.74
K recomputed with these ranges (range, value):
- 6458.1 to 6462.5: 1.72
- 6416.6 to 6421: 1.84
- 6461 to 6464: 1.72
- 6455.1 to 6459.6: 1.68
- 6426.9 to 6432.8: 1.72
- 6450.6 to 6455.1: 1.66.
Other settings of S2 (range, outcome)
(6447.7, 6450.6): 1.728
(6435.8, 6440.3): 1.755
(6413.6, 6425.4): 1.759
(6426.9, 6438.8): 1.702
